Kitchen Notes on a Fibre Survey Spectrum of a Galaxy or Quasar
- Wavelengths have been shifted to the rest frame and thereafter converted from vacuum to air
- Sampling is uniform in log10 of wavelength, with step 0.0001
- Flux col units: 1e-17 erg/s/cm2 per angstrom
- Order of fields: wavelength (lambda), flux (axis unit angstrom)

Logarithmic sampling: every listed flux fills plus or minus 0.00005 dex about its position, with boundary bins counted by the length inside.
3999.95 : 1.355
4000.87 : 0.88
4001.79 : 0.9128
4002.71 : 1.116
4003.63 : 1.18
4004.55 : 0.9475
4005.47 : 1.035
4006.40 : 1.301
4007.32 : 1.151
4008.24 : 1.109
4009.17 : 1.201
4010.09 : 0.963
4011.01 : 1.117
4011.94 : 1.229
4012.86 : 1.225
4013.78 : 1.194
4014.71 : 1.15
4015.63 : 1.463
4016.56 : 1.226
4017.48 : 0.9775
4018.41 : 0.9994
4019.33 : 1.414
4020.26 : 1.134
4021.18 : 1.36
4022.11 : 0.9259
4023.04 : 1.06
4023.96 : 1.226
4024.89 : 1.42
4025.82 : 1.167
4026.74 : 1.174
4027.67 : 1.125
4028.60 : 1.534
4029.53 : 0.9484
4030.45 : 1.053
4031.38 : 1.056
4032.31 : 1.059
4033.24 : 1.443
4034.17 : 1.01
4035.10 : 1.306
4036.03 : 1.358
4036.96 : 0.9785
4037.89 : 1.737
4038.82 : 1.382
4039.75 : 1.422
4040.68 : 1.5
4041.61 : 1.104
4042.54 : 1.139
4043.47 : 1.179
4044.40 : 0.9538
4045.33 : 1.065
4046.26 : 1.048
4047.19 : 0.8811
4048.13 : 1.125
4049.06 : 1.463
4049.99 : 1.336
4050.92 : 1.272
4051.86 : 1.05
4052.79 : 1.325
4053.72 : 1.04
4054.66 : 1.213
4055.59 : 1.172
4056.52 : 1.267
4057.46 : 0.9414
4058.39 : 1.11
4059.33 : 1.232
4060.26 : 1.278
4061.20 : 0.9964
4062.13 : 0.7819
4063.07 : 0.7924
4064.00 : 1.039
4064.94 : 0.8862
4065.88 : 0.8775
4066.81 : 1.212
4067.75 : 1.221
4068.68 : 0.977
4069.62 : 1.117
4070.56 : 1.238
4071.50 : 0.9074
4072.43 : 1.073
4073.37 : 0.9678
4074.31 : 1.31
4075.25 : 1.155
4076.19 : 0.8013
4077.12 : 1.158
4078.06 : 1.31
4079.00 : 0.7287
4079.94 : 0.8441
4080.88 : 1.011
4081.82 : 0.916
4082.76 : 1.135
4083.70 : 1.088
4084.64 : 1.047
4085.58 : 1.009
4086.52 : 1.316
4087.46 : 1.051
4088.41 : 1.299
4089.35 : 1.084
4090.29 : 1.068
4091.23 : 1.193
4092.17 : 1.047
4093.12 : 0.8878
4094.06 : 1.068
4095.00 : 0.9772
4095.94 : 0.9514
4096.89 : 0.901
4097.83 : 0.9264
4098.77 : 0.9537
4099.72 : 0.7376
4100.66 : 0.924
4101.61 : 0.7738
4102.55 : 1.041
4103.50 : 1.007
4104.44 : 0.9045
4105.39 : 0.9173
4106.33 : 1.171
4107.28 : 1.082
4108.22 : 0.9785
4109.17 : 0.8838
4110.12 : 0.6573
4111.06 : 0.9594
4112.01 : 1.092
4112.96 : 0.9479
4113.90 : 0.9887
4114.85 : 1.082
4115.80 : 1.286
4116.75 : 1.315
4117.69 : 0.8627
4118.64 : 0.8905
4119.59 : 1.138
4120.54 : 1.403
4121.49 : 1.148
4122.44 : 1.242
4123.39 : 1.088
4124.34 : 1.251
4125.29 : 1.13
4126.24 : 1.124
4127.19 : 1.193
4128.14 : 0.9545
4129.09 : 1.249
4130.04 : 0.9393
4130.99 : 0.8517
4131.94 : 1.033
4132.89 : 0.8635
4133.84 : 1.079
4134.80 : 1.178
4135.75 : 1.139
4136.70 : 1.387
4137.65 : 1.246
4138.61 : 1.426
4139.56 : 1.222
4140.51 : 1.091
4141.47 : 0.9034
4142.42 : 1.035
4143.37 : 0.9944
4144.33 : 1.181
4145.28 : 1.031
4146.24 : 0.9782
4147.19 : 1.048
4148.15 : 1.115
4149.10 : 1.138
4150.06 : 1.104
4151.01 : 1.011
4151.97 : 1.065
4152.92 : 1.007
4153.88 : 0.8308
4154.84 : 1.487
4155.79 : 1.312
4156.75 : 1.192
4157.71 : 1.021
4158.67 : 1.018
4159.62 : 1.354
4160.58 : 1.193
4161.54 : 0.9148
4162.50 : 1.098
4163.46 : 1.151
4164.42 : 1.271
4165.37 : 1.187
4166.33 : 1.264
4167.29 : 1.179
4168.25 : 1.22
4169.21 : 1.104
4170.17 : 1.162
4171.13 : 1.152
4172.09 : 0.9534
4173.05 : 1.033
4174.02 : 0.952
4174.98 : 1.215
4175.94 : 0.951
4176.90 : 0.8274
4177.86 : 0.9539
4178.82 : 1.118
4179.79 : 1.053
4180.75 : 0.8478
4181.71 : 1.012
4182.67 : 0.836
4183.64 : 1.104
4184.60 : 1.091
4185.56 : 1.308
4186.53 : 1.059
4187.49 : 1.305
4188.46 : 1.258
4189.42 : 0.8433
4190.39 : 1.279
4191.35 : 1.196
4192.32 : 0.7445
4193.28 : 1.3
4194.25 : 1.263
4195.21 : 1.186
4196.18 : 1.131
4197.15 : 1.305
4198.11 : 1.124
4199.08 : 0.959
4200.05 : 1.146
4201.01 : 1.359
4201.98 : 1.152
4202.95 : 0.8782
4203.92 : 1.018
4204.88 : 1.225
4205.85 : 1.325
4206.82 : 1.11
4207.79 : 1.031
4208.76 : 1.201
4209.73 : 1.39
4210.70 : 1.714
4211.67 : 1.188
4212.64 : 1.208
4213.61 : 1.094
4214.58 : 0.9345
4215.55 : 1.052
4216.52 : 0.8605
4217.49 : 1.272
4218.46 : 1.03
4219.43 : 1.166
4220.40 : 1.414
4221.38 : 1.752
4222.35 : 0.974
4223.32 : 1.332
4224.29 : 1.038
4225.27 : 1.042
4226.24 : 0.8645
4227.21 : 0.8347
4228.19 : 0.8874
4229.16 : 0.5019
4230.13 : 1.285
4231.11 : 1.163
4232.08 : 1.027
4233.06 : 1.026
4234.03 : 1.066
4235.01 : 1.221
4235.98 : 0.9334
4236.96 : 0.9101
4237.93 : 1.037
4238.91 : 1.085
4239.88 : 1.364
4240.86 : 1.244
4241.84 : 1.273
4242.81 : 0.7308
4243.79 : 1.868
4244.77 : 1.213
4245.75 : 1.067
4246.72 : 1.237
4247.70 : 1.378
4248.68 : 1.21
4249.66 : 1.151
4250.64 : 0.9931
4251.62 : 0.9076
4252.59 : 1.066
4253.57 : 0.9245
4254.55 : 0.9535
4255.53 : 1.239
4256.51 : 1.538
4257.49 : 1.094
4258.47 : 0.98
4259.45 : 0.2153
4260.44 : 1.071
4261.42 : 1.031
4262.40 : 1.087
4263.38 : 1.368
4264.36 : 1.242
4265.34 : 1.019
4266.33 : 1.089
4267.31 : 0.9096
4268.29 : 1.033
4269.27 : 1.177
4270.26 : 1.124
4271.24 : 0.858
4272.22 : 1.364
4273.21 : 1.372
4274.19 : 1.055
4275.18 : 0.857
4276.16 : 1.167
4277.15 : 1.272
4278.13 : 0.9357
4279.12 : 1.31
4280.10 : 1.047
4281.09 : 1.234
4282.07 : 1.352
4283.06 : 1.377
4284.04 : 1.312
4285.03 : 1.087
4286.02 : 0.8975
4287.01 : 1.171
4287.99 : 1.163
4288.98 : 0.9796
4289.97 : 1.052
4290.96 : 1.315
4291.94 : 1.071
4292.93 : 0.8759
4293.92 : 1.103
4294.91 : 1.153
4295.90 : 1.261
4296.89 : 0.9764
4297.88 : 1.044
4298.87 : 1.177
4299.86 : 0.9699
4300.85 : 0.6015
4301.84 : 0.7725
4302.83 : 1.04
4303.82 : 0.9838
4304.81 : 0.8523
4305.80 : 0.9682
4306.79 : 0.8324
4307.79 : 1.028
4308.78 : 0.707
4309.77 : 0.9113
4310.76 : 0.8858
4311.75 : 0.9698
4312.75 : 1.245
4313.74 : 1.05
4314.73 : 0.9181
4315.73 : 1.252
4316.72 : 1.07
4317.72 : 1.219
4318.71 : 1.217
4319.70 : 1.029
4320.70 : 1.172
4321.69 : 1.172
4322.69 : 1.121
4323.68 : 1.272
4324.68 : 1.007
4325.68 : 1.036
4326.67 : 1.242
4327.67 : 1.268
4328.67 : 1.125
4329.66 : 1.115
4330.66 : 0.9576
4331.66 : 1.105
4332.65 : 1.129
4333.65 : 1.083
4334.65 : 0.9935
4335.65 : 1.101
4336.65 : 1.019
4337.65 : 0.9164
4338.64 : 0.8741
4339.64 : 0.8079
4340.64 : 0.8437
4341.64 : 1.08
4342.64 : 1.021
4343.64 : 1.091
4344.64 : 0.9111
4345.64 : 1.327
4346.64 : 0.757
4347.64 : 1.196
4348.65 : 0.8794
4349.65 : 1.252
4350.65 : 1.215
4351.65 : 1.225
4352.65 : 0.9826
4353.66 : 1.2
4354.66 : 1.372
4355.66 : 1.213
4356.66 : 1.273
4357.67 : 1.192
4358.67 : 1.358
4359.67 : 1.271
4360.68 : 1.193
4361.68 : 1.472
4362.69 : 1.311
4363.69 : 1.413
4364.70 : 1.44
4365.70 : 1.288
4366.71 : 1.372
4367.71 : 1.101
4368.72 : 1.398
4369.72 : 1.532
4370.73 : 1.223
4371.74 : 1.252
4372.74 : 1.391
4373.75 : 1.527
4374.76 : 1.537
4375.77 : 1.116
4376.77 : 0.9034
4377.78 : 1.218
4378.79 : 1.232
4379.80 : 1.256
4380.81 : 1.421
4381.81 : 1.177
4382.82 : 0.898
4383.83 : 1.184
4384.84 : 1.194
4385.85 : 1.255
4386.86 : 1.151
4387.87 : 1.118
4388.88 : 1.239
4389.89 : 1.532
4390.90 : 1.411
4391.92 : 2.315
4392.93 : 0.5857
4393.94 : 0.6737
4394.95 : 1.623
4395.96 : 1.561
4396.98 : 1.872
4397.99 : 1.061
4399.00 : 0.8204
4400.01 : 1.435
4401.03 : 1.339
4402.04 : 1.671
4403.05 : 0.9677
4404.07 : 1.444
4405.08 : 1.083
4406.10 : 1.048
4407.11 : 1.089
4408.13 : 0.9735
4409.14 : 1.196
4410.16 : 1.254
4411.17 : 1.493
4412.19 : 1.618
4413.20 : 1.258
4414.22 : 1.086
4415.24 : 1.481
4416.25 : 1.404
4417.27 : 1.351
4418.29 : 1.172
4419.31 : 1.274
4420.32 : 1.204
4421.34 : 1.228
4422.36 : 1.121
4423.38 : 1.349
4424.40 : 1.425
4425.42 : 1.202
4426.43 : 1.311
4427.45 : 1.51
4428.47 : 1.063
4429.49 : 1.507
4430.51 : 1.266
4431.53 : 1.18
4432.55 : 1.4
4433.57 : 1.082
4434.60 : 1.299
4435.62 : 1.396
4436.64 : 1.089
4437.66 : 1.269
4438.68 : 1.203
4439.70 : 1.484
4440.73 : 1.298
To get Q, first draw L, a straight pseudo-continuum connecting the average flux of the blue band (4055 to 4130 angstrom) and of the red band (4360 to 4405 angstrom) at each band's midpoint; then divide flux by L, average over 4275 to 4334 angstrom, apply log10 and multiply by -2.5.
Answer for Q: 0.14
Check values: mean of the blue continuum 1.05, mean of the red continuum 1.3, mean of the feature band 1.08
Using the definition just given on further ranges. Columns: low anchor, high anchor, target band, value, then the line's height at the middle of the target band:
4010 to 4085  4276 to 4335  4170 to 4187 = 0.08 mag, 1.11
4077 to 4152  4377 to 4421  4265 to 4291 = 0.05 mag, 1.18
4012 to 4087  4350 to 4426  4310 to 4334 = 0.13 mag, 1.25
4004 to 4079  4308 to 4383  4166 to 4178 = 0.07 mag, 1.15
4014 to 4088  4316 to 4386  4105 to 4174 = 0.05 mag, 1.15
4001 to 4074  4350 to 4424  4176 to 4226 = 0.07 mag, 1.21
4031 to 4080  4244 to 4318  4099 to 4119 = 0.15 mag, 1.12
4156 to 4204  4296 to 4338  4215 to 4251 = -0.04 mag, 1.08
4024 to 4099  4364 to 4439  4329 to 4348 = 0.22 mag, 1.25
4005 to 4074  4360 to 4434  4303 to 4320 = 0.24 mag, 1.25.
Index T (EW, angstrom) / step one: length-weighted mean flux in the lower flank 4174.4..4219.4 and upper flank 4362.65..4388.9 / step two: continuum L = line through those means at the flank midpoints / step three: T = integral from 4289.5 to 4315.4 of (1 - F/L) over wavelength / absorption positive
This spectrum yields 4.6 angstrom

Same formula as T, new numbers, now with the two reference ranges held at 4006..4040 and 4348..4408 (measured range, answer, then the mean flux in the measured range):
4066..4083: 2.2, 1.06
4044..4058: 0.7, 1.14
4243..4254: 0.6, 1.17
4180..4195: 1.6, 1.1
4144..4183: 4.5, 1.09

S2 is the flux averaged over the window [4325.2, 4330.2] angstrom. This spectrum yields 1.16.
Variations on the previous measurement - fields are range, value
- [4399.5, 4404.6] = 1.37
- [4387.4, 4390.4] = 1.3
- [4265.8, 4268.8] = 1.01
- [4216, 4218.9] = 1.06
